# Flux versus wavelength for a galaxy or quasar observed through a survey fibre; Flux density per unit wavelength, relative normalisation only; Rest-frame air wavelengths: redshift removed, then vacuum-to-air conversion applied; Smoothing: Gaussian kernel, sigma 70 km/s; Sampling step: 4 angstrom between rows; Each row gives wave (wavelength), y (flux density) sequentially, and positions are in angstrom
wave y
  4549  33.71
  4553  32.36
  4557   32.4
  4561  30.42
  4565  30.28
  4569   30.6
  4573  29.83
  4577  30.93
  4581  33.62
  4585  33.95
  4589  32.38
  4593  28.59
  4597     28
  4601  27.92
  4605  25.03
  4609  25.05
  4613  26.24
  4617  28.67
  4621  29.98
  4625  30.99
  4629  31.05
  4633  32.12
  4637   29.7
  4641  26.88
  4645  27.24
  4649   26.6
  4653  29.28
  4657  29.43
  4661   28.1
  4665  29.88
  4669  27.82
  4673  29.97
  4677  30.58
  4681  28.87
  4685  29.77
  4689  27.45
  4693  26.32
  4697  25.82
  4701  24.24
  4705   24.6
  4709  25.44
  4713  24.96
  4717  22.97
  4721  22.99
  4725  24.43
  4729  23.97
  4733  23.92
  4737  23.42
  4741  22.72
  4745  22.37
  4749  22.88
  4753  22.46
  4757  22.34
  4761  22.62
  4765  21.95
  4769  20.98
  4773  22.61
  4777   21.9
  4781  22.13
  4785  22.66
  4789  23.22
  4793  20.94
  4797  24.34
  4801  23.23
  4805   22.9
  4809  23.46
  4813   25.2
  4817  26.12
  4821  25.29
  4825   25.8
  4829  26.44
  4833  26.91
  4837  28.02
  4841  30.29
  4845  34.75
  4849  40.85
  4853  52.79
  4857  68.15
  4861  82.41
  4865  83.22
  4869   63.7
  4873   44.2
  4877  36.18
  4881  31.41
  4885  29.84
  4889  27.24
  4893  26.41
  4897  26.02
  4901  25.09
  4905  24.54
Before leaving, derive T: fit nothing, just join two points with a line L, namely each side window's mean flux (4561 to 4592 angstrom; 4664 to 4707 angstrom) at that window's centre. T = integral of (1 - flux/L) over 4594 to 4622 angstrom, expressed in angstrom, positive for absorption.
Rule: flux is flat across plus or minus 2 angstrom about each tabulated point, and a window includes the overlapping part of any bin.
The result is 2.91 angstrom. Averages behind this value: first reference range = 31.5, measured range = 27.2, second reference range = 27.7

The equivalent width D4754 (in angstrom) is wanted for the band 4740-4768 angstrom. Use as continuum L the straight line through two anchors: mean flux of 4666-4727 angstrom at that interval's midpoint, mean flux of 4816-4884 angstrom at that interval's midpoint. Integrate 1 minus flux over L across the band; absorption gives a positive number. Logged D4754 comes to 8.7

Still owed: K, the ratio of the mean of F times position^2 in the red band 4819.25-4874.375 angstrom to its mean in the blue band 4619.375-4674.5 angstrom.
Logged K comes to 1.69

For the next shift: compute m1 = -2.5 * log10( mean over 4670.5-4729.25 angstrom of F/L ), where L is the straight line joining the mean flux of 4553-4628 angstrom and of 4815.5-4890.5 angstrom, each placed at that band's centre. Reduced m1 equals 0.30 mag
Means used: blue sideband 29.8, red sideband 41.4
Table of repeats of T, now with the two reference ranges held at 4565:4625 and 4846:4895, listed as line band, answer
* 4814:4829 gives 6.4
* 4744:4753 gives 3.9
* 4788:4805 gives 8.0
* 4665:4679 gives 2.1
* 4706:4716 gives 3.4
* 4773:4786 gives 6.2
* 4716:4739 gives 8.9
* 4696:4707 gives 3.6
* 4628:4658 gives 3.5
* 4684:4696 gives 2.8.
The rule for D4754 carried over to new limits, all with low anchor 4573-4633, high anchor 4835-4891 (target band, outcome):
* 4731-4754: 9.35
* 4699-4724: 8.50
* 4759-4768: 4.03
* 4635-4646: 1.38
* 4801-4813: 5.43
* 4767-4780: 6.03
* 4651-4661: 1.19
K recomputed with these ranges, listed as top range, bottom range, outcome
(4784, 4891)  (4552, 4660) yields 1.35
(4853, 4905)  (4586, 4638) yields 1.73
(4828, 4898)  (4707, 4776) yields 1.94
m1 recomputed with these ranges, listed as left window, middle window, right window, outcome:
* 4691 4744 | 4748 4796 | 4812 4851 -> 0.19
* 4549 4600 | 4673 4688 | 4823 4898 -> 0.18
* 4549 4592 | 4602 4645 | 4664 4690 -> 0.07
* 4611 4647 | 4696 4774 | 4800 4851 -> 0.21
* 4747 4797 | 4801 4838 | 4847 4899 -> 0.31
